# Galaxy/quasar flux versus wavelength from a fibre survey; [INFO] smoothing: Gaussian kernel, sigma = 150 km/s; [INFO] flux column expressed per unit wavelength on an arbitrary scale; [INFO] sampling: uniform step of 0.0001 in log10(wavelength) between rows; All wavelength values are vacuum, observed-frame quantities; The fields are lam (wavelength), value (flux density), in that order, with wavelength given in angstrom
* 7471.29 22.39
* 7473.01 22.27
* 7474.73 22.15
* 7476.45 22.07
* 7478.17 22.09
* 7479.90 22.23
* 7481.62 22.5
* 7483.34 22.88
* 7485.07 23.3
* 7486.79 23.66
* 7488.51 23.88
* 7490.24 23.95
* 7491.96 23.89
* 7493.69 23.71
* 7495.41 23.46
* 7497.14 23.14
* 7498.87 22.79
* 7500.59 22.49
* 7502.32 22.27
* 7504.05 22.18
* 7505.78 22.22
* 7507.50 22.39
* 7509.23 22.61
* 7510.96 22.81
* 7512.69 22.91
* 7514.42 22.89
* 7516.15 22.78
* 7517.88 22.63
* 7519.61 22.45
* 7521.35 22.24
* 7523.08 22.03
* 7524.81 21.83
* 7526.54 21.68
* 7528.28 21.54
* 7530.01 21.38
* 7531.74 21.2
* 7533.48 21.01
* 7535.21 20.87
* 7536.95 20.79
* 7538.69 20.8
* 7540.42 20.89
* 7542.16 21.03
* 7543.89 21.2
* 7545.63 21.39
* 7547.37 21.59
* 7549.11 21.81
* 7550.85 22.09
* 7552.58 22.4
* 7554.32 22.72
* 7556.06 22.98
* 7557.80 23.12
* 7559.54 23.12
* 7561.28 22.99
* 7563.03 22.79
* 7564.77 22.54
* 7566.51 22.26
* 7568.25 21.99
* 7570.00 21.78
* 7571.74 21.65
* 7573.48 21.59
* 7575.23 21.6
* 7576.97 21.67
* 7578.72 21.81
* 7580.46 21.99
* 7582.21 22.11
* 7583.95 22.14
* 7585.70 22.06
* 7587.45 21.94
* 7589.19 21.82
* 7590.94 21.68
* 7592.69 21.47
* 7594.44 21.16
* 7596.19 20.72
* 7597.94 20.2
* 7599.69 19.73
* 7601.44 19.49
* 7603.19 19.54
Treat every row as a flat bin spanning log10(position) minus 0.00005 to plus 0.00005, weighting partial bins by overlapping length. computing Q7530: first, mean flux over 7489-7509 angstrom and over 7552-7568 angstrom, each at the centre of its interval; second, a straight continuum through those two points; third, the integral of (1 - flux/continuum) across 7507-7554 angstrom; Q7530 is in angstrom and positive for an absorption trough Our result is 2.1 angstrom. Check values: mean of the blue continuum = 23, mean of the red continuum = 22.7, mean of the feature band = 21.8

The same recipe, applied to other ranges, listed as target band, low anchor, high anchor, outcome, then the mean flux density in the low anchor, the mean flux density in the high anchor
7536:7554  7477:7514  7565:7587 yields 0.69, 22.9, 21.9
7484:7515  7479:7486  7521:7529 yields -0.91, 22.7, 21.8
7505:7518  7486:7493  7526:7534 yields -0.10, 23.8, 21.4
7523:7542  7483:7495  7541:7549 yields 0.53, 23.6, 21.3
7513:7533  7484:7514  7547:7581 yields 0.60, 23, 22.2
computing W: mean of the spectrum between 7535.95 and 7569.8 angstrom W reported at 22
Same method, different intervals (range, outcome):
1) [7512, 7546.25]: 21.7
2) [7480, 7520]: 22.9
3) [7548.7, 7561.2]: 22.7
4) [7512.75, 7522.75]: 22.6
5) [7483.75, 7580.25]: 22.3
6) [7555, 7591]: 22.2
